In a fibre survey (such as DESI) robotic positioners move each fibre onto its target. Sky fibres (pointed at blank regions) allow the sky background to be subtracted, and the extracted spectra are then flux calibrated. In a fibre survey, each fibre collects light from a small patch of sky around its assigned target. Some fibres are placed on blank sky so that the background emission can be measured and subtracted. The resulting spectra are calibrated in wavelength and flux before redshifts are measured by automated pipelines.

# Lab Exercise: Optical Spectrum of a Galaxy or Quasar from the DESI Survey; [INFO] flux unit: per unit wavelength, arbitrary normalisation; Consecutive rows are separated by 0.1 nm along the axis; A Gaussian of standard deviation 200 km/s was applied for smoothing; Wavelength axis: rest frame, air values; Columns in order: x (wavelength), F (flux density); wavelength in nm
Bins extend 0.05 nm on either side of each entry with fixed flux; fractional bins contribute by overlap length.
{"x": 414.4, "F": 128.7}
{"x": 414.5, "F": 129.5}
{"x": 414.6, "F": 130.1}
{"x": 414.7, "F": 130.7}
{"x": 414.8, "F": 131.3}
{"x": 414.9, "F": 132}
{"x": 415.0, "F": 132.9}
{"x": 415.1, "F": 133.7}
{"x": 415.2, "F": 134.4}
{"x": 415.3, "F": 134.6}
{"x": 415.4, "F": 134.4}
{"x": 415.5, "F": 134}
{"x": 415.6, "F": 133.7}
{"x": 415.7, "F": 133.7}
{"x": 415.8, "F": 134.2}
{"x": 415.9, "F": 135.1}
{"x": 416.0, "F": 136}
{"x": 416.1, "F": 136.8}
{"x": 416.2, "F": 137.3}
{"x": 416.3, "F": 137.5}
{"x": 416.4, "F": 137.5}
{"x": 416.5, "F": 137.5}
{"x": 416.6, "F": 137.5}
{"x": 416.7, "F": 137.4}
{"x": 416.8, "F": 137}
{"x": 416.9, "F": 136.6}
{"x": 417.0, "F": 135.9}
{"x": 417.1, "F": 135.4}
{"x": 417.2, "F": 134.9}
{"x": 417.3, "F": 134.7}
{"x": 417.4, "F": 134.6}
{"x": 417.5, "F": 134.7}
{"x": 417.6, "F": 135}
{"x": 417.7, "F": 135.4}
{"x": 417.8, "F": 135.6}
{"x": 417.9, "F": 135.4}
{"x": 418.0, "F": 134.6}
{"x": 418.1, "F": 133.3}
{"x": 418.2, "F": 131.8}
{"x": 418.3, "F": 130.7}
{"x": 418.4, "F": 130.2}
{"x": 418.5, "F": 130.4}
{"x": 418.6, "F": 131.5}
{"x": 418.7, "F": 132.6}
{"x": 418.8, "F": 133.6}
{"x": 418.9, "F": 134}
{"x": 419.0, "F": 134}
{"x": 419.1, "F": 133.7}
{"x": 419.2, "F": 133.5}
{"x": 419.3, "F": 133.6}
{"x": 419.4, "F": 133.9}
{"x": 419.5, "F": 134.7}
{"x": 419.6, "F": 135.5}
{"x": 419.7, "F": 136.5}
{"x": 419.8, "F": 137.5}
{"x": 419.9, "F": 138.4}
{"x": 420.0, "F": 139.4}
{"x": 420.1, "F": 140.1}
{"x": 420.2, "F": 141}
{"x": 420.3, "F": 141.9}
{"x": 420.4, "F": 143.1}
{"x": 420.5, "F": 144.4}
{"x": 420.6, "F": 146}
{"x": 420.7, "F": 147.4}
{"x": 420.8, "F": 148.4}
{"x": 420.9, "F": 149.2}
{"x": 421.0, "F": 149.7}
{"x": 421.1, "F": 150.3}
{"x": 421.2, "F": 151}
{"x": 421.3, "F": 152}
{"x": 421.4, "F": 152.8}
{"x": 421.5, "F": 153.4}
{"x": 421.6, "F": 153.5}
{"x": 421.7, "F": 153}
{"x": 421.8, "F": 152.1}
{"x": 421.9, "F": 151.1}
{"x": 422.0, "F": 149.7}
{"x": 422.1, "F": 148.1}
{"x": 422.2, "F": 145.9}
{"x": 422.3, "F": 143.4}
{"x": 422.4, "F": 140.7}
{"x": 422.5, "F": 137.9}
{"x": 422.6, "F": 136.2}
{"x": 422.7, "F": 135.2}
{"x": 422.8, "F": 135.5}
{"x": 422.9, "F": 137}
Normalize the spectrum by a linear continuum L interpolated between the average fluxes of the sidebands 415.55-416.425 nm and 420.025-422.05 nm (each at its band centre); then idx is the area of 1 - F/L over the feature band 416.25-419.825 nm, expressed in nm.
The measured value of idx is 0.16 nm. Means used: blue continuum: 136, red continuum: 148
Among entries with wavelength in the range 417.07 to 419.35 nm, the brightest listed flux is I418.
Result 135.6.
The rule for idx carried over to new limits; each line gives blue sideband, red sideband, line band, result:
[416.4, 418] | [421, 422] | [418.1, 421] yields 0.14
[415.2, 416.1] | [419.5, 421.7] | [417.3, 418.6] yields 0.06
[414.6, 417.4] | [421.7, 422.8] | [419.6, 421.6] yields -0.05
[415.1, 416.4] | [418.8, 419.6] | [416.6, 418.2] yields -0.01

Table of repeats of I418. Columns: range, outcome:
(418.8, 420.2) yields 141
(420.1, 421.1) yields 150.3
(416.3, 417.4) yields 137.5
